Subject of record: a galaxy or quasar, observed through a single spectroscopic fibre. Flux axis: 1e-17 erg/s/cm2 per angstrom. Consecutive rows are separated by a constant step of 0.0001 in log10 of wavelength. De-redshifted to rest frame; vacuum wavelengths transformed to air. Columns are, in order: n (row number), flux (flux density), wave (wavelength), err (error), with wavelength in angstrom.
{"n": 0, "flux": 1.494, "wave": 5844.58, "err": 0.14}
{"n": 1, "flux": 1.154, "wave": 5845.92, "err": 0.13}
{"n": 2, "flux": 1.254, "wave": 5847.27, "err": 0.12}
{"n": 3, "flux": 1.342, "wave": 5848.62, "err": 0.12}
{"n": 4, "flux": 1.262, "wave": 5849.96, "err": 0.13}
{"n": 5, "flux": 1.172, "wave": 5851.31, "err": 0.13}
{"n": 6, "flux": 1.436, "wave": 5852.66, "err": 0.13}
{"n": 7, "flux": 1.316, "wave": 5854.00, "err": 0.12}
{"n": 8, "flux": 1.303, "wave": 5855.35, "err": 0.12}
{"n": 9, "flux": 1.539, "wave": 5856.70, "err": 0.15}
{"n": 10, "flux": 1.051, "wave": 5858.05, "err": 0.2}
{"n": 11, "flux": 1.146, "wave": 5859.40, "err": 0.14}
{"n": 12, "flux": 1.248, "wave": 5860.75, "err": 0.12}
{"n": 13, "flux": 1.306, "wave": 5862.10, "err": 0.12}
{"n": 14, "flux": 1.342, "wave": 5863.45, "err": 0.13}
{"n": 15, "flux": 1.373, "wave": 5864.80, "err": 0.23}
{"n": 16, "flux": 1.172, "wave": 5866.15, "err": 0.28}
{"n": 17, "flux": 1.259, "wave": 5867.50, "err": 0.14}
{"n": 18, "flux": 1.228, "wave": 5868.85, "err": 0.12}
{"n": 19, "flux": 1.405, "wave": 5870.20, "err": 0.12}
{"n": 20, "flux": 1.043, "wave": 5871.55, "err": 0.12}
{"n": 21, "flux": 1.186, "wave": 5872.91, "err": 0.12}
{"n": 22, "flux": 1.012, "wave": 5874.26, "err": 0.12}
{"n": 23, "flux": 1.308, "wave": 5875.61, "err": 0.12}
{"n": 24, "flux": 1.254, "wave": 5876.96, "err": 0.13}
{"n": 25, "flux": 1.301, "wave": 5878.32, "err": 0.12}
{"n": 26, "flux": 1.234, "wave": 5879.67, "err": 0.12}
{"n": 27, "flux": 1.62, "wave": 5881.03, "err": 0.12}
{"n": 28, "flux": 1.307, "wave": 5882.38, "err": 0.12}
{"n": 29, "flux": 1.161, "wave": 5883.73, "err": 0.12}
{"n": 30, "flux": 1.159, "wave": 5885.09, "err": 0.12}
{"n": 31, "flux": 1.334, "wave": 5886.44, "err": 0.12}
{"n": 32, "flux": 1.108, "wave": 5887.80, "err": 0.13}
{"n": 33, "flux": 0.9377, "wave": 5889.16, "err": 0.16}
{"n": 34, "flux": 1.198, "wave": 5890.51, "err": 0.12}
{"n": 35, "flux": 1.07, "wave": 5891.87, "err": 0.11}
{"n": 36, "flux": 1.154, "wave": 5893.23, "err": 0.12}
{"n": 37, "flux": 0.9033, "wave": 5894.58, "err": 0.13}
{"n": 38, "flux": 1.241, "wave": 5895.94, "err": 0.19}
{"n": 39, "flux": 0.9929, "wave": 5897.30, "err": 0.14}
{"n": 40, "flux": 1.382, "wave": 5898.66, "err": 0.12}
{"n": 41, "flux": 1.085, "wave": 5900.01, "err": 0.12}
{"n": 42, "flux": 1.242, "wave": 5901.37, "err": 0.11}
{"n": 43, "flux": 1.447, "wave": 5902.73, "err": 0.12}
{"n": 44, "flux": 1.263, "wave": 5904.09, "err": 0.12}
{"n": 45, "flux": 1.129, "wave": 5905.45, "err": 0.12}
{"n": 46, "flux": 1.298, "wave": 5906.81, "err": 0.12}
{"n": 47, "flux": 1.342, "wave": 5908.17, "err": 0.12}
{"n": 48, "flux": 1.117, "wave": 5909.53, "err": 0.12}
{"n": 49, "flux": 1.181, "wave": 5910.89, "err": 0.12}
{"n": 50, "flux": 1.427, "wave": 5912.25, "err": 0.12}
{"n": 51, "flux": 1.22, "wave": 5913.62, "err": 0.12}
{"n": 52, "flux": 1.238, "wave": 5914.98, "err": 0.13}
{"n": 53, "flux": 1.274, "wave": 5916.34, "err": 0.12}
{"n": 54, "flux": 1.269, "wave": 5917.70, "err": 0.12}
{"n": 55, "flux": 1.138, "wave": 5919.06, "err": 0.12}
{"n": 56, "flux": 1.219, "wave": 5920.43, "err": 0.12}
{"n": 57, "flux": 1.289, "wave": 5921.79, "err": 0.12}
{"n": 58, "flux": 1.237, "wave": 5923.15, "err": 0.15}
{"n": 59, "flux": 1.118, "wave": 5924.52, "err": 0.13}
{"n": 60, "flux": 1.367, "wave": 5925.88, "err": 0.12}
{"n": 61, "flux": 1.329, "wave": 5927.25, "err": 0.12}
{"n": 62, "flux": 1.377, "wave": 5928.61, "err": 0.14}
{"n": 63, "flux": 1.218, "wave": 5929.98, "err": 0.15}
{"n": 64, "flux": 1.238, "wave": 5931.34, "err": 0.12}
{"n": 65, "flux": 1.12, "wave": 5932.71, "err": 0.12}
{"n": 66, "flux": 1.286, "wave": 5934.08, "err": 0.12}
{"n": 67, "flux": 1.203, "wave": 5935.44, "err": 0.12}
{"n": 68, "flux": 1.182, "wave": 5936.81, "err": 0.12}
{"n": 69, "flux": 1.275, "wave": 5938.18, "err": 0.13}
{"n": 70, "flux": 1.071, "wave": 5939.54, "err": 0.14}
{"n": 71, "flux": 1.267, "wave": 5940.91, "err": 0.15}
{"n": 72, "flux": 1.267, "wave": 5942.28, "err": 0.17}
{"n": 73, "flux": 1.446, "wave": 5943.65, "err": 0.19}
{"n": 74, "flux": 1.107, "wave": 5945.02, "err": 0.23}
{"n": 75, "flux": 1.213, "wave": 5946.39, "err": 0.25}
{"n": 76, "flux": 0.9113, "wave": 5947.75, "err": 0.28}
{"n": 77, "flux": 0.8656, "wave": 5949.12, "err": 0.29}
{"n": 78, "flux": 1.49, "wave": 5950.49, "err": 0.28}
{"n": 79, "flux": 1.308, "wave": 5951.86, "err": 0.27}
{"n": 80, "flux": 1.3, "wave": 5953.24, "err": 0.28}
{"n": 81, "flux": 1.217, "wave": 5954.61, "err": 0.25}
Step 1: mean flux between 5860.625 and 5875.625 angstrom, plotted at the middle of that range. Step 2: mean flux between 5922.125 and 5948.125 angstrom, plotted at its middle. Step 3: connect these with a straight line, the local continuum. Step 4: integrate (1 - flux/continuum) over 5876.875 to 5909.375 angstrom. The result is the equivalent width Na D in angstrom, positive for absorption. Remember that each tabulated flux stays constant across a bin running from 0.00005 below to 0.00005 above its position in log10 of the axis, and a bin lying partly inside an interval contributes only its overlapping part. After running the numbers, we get 0.5 angstrom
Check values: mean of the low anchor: 1.24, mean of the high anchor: 1.23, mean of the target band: 1.21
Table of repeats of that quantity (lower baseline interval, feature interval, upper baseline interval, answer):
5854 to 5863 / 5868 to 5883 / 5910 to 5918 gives 0.1 angstrom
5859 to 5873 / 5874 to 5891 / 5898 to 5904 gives 0.5 angstrom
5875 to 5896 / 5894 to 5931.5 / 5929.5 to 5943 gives -0.8 angstrom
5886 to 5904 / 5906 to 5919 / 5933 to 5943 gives -0.8 angstrom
